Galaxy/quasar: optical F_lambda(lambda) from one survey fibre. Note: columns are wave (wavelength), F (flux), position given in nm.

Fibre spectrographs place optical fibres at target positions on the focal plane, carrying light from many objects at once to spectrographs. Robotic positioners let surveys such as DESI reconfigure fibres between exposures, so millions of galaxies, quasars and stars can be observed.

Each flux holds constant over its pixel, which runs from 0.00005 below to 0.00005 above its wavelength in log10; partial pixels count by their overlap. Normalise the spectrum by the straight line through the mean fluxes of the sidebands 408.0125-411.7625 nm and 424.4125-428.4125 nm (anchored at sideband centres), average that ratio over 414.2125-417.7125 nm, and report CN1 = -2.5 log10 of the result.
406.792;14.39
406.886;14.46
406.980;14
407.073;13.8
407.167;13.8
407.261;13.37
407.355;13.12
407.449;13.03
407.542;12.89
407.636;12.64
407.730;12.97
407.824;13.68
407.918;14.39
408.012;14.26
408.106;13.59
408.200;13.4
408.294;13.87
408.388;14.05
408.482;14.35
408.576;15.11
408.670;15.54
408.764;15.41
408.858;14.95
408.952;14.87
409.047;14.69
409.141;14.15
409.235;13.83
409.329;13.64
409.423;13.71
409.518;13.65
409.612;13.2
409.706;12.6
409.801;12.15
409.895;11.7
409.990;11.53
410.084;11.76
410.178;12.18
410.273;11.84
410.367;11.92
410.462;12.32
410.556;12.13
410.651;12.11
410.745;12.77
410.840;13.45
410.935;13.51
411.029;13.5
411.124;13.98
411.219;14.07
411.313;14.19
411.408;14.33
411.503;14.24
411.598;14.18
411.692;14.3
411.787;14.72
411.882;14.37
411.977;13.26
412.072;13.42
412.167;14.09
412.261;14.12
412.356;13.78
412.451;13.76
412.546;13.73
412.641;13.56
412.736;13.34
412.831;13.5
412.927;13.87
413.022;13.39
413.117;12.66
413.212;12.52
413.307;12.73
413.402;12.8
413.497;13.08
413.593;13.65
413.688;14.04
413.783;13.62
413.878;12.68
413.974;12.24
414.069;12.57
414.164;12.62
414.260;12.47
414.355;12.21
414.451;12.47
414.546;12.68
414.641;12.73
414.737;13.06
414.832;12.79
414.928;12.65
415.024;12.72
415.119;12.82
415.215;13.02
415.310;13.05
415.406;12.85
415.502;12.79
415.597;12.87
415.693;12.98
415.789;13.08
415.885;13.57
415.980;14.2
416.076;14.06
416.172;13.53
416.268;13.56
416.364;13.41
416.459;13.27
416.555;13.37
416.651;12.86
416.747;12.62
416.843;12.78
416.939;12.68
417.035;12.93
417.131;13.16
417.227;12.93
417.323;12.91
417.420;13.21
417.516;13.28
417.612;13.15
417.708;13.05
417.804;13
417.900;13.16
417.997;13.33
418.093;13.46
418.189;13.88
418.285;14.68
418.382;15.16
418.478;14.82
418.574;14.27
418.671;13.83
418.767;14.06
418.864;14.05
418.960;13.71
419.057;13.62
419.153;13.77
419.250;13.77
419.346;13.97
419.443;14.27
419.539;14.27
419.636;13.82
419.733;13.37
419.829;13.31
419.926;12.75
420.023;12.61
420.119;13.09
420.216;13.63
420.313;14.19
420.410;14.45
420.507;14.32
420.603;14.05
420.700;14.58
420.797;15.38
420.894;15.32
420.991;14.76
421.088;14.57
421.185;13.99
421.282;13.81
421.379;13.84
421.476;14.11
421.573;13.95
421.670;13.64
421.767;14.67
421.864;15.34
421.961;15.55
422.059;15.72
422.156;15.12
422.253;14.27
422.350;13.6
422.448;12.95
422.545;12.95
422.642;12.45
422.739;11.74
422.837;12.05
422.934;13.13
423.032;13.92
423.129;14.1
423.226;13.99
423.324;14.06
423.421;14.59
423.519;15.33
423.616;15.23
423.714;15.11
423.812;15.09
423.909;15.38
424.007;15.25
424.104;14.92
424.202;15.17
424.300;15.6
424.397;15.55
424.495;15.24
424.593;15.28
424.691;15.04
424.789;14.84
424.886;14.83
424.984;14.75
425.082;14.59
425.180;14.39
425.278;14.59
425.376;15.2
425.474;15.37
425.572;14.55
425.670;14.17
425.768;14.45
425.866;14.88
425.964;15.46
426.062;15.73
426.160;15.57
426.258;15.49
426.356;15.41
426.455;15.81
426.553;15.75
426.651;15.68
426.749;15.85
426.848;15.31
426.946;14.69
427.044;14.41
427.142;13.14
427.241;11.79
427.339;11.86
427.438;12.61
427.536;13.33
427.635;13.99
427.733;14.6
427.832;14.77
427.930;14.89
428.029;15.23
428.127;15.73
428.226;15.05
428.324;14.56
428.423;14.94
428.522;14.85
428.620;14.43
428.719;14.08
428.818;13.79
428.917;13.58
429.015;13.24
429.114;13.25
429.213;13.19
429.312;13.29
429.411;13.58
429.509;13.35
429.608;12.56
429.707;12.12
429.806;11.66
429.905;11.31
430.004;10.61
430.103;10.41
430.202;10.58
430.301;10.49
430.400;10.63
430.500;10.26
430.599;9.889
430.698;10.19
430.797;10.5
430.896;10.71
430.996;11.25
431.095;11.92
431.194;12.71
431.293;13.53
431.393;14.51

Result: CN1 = 0.08 mag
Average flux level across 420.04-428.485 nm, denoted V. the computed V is 14.5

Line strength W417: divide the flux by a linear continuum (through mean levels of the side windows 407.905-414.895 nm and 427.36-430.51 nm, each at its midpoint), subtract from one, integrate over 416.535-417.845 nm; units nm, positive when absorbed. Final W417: 0.03 nm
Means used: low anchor 13.4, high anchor 13.2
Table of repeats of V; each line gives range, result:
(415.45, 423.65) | 13.8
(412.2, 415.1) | 13.1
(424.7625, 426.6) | 15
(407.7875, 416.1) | 13.4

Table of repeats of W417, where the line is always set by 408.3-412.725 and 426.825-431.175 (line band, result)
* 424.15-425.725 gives -0.23 nm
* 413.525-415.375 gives 0.08 nm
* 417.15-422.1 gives -0.28 nm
